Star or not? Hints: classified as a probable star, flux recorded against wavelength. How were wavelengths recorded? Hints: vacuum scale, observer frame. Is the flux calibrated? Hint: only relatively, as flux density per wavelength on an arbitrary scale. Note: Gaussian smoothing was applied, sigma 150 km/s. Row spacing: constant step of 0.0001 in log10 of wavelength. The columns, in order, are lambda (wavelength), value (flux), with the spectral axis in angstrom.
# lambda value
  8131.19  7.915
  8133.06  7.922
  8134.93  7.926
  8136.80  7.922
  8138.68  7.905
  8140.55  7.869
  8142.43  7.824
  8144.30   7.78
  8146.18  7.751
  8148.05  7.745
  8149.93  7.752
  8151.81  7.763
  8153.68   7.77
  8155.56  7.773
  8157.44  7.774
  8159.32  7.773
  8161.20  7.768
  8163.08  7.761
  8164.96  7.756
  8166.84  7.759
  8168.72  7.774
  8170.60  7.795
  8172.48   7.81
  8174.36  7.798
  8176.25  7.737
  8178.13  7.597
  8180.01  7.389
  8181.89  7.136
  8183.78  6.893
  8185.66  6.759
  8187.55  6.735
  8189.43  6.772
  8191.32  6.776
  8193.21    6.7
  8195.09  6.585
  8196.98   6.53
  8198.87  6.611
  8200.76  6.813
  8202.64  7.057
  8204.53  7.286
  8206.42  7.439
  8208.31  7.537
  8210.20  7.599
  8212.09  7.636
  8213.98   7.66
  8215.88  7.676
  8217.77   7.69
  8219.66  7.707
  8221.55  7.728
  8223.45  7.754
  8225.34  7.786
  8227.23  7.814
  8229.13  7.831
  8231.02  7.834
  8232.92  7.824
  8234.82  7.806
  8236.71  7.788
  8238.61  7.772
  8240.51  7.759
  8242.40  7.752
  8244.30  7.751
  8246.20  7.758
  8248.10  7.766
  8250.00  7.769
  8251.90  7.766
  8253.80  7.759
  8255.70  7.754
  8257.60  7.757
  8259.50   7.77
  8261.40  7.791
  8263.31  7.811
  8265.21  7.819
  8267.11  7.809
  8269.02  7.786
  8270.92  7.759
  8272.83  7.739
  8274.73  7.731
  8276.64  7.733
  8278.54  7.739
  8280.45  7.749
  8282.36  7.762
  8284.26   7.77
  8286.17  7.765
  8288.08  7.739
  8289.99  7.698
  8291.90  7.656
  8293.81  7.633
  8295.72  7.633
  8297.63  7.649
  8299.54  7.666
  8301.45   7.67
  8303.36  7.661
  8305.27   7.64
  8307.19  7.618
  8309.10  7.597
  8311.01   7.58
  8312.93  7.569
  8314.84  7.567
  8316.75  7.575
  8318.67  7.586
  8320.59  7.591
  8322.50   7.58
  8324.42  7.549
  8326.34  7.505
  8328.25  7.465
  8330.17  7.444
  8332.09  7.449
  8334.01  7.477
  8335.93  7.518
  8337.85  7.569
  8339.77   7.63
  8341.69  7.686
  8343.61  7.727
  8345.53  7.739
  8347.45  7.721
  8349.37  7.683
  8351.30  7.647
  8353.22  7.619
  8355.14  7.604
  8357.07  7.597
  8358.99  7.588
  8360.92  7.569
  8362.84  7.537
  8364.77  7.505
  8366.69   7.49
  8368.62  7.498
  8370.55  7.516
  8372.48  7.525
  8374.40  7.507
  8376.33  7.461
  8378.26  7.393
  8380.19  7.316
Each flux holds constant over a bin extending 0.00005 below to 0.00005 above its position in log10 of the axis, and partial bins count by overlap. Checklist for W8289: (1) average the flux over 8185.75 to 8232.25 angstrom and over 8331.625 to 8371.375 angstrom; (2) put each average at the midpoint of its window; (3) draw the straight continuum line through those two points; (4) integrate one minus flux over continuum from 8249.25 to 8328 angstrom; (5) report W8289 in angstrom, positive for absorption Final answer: -2.3 angstrom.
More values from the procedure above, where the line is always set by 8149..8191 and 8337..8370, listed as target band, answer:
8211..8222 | -0.2 angstrom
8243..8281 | -1.0 angstrom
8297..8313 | -0.1 angstrom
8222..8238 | -0.5 angstrom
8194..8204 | 1.1 angstrom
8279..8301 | -0.3 angstrom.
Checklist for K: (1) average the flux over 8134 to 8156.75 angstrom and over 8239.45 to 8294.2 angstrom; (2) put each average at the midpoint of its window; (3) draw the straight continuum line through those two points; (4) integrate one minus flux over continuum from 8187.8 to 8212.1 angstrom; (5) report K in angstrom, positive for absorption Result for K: 2.5 angstrom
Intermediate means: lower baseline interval 7.81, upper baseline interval 7.75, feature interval 7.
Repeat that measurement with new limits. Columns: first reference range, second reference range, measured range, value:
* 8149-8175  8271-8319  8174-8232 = 3.2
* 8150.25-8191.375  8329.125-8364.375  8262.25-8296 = -0.8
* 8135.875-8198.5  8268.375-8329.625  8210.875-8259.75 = -1.2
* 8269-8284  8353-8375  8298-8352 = 0.3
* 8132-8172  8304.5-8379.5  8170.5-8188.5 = 1.0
